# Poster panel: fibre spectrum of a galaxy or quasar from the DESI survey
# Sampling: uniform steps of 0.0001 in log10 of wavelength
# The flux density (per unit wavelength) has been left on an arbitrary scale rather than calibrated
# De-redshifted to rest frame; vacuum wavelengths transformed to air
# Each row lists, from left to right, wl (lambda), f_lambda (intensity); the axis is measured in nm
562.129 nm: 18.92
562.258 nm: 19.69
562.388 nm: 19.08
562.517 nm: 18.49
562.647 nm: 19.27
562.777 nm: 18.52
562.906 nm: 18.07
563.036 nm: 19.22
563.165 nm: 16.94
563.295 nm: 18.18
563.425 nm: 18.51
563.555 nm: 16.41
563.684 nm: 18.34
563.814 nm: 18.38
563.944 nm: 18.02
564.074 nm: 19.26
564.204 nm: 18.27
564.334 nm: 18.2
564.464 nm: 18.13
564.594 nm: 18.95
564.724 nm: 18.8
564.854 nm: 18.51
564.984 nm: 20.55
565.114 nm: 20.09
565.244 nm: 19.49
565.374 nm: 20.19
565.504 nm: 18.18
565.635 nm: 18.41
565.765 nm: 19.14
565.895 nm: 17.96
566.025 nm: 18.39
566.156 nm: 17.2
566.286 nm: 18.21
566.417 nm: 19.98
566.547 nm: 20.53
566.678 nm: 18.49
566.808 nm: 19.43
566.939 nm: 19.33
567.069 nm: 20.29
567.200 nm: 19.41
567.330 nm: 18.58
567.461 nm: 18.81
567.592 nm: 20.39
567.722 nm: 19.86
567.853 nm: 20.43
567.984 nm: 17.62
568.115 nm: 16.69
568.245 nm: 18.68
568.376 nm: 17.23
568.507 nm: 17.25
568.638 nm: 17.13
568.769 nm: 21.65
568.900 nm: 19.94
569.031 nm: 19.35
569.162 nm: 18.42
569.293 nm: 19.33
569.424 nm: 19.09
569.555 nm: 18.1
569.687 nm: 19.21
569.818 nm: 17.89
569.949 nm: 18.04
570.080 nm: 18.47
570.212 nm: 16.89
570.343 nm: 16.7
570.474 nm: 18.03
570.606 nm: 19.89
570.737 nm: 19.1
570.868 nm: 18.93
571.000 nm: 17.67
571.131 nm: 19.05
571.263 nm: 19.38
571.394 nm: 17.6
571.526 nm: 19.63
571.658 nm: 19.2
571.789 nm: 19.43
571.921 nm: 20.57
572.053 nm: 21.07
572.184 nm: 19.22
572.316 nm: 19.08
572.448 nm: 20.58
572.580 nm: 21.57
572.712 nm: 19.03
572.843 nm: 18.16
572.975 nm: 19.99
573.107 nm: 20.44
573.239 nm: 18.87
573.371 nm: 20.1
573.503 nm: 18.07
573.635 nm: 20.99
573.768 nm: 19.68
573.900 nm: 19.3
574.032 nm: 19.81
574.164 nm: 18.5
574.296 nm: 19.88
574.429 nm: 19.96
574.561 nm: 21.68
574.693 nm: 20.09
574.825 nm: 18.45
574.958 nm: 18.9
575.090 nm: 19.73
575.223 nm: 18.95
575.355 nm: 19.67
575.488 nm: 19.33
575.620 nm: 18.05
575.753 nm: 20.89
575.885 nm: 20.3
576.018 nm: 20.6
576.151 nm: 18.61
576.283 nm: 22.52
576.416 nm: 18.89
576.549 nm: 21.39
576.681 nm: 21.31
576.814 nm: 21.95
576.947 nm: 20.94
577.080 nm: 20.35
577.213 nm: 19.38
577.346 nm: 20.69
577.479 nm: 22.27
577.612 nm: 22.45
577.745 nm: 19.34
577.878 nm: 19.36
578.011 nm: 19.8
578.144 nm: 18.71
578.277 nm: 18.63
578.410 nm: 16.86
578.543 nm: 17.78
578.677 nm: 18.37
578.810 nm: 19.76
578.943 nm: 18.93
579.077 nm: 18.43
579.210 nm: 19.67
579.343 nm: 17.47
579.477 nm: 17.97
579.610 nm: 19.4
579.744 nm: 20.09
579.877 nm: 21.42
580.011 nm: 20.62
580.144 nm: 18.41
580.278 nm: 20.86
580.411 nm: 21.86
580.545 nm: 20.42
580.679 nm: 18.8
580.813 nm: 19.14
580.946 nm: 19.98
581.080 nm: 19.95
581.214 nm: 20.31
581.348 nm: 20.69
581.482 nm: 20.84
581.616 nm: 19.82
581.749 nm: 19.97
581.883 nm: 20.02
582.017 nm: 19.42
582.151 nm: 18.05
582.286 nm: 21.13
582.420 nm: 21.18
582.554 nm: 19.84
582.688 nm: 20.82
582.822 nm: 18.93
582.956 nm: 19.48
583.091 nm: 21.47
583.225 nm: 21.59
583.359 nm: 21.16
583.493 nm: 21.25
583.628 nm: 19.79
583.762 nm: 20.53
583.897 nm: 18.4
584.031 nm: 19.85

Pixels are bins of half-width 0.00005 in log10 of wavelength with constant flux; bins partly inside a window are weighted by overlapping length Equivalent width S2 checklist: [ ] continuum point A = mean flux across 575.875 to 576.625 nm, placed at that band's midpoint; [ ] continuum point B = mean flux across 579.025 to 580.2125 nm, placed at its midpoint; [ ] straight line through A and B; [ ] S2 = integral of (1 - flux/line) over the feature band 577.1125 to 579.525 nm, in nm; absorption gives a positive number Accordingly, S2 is 0.06 nm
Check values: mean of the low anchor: 20.4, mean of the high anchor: 19.3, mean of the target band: 19.2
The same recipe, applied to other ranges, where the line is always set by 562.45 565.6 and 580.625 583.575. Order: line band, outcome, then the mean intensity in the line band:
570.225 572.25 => 0.03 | 19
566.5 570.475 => 0.05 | 18.8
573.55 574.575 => -0.02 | 19.8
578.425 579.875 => 0.08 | 18.8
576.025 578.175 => -0.09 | 20.5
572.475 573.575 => -0.01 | 19.6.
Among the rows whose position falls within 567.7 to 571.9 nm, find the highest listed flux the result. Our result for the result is 21.65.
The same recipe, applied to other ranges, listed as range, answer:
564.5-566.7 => 20.55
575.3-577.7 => 22.52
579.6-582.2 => 21.86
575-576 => 20.89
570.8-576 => 21.68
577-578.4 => 22.45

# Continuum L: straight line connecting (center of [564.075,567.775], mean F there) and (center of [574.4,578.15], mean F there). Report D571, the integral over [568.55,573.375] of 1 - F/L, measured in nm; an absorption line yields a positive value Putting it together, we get 0.13 nm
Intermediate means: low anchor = 19.1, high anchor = 20.2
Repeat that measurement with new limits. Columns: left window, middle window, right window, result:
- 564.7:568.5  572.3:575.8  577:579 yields -0.05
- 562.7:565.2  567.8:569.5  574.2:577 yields 0.04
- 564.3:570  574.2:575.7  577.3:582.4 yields -0.01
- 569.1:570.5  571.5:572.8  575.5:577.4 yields -0.06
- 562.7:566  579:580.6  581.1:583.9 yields 0.02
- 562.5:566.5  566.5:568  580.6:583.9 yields -0.05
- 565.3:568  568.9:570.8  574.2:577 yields 0.09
